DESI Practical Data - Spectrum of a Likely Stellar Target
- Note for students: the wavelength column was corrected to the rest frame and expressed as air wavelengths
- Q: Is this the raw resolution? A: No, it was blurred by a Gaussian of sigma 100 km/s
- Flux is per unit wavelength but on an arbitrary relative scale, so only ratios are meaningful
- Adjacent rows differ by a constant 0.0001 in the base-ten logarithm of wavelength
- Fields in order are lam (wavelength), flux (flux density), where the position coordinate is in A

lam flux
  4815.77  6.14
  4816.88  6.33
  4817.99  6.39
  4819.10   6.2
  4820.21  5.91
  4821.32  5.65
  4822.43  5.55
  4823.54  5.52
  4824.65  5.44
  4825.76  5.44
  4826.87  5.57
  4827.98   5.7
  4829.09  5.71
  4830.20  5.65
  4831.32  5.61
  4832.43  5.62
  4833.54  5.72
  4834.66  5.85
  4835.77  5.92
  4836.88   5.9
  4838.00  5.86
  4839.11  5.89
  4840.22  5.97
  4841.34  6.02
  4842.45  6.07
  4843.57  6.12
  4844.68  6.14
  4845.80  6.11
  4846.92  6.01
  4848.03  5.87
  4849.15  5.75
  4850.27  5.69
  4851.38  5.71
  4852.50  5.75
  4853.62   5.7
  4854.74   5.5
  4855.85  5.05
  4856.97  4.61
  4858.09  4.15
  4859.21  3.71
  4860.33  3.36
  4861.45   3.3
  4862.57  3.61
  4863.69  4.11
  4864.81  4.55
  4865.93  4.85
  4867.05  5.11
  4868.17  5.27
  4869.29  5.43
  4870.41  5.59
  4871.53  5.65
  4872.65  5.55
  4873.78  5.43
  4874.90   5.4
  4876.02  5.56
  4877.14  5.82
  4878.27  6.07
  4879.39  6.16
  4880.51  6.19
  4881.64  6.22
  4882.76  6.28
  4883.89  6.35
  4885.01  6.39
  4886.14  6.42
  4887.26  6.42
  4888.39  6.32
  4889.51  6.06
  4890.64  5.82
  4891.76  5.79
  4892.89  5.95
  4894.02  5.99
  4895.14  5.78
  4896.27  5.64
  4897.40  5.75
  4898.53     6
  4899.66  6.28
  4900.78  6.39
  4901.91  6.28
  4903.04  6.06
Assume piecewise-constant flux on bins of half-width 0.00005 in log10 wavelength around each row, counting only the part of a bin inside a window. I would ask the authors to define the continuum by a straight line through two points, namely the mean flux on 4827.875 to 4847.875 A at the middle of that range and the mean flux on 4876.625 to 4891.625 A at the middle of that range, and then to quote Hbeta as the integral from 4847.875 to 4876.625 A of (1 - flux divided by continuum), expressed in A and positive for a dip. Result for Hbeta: 5.0 A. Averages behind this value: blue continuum 5.89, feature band 5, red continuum 6.18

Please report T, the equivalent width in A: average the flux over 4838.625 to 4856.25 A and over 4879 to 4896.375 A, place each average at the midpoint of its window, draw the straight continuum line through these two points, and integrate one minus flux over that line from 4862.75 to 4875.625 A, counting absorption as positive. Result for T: 1.8 A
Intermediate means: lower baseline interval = 5.84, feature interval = 5.14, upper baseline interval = 6.12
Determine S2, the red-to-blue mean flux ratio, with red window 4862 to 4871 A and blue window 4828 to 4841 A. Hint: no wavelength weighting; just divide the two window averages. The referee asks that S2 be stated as 0.8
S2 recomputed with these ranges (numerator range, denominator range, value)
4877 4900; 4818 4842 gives 1.05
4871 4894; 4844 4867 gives 1.20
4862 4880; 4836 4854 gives 0.89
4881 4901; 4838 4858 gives 1.06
